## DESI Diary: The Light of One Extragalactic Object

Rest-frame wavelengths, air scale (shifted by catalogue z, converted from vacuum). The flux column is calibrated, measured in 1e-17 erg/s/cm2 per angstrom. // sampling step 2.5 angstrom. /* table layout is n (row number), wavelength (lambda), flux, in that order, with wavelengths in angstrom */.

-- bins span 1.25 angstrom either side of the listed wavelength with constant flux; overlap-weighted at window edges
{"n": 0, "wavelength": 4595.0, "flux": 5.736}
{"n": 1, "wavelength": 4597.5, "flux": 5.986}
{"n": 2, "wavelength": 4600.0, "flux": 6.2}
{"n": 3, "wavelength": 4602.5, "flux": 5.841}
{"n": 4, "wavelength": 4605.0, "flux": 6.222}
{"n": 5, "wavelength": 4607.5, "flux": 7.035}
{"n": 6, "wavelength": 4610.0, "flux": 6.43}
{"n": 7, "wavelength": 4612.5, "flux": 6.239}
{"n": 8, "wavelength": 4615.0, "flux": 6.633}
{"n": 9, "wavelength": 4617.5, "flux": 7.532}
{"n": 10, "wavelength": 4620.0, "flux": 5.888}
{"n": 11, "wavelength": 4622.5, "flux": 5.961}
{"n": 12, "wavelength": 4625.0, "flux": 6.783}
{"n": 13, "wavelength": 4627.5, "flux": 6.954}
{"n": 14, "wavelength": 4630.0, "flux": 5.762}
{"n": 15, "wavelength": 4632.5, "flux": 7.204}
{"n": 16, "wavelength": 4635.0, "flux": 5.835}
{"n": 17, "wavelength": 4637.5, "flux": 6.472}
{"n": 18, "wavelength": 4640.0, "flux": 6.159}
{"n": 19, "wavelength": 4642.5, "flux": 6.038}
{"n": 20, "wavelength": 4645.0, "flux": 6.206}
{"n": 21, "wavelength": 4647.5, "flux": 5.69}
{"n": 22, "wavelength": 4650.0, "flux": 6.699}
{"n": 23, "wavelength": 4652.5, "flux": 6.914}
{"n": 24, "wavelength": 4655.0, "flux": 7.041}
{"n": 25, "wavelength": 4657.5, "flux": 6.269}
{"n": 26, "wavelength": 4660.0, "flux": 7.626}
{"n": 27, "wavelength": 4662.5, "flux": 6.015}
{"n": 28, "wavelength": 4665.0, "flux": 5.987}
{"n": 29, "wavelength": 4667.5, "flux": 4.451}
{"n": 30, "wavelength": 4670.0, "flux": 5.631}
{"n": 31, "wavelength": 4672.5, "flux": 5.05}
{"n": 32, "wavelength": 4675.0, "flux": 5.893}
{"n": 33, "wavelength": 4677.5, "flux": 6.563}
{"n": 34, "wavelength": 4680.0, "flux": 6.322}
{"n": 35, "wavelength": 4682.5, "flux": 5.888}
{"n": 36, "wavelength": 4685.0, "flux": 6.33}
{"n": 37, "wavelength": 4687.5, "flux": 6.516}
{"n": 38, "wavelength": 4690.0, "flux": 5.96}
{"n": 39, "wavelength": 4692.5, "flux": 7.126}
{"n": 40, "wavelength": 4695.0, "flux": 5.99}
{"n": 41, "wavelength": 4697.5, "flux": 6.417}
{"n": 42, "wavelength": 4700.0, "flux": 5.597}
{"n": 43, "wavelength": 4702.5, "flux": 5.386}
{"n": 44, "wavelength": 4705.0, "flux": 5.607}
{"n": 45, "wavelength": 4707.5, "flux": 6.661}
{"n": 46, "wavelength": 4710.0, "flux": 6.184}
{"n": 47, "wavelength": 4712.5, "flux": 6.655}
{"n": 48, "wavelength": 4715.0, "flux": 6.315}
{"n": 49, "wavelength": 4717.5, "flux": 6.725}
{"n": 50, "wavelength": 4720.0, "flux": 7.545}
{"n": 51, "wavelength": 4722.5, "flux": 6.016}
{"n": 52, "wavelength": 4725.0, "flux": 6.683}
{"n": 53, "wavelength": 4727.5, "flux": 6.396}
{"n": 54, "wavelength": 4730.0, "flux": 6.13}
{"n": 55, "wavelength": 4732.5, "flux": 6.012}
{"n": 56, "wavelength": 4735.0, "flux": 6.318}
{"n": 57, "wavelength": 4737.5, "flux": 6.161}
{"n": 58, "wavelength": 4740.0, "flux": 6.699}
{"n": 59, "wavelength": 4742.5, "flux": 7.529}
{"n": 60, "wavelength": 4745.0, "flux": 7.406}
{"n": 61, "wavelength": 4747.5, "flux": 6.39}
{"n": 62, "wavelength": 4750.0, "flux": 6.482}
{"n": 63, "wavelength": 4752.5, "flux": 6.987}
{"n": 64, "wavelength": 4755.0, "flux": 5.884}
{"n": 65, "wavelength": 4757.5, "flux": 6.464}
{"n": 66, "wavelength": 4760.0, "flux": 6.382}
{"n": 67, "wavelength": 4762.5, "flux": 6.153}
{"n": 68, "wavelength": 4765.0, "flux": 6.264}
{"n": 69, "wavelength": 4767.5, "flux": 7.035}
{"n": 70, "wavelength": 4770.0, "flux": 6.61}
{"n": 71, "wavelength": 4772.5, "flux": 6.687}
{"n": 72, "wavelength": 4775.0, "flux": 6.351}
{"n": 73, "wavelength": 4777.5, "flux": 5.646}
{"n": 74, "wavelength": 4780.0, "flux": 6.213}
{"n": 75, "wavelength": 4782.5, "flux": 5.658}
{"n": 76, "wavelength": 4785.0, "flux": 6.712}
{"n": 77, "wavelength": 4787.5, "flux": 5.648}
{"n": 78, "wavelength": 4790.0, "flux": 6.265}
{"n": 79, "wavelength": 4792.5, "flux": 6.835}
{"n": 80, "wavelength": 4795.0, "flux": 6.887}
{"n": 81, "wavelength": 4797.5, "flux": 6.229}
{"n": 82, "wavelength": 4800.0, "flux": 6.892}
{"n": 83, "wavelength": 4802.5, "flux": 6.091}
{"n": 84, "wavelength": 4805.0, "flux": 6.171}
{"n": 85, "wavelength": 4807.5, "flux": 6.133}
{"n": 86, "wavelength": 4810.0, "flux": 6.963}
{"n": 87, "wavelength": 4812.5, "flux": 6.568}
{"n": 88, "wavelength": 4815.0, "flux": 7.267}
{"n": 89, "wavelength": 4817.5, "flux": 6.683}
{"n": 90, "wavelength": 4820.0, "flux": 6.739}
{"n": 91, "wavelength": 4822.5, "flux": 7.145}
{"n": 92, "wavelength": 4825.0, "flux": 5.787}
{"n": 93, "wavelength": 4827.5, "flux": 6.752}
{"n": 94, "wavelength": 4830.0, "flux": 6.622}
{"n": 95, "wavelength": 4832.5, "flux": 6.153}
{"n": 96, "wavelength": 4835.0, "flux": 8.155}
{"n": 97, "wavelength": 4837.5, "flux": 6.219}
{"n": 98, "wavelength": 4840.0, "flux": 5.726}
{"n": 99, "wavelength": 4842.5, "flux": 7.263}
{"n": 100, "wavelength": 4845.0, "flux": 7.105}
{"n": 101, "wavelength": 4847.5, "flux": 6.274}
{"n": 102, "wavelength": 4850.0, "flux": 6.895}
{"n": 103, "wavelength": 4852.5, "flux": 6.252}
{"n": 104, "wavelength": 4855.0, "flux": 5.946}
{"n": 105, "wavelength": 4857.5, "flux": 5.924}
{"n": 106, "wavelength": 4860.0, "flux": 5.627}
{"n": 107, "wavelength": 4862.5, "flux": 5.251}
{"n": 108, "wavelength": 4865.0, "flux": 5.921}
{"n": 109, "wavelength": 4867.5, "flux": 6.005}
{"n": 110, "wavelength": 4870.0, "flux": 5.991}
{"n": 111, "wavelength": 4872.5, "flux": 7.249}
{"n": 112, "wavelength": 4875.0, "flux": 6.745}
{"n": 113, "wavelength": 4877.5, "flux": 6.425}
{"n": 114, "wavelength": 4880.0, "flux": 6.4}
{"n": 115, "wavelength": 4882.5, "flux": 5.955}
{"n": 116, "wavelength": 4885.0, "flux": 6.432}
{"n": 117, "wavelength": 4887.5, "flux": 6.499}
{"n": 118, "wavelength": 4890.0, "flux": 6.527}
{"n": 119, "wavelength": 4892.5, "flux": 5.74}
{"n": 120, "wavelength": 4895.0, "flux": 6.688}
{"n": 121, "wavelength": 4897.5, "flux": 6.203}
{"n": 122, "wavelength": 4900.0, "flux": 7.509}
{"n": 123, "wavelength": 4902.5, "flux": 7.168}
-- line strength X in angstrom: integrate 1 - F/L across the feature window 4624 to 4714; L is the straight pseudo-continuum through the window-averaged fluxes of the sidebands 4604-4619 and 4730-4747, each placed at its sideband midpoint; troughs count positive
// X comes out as 5.94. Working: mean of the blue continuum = 6.68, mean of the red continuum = 6.63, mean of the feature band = 6.22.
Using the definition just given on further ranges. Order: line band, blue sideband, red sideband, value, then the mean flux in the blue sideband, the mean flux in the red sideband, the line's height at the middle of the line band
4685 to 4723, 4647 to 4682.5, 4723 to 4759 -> 0.2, 6.15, 6.53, 6.35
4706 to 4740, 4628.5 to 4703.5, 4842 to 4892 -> -1.3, 6.17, 6.31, 6.21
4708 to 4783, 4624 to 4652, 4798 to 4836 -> 0.7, 6.36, 6.66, 6.54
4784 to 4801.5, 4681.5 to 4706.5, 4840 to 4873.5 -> -0.8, 6.09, 6.26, 6.19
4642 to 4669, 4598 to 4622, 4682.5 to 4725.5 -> 0.4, 6.42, 6.32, 6.37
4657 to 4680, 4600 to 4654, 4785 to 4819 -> 1.7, 6.4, 6.52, 6.43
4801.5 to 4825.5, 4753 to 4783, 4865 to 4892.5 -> -0.9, 6.31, 6.37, 6.34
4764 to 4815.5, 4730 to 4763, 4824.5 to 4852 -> 1.2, 6.52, 6.64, 6.58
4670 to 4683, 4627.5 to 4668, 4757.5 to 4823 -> 0.9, 6.33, 6.46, 6.35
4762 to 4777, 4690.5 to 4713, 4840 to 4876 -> -0.7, 6.16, 6.29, 6.22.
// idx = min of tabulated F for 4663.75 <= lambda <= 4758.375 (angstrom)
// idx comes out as 4.451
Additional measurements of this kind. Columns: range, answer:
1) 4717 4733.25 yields 6.012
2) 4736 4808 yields 5.646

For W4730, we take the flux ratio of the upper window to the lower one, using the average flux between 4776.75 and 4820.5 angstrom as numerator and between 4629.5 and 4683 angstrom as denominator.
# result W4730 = 1.04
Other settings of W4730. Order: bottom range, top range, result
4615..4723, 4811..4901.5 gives 1.03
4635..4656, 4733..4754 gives 1.05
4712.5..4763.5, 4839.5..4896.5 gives 0.96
